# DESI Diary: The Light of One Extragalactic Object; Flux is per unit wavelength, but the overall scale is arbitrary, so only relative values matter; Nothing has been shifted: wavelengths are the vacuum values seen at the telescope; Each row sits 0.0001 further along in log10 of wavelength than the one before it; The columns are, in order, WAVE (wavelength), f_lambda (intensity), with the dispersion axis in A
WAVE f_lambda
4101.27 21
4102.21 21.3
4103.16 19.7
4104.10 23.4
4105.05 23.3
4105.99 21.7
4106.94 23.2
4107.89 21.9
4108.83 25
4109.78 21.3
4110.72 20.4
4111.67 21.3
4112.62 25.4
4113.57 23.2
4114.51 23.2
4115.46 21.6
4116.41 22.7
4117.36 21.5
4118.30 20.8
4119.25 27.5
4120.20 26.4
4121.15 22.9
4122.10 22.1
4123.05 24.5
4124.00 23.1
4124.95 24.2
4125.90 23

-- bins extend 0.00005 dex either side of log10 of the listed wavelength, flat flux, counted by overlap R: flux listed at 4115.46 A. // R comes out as 21.6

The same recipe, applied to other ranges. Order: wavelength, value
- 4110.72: 20.4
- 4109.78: 21.3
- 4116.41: 22.7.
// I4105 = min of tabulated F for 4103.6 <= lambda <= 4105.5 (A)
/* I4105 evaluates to 23.3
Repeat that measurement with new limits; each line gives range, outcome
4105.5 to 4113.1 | 20.4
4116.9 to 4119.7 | 20.8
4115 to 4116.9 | 21.6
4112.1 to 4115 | 23.2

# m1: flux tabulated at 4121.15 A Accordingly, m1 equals 22.9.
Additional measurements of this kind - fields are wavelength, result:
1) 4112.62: 25.4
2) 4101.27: 21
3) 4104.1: 23.4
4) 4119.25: 27.5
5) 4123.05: 24.5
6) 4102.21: 21.3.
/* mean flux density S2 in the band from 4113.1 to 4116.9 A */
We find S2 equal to 22.7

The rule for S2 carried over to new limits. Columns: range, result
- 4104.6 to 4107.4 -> 22.7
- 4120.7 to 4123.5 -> 23.1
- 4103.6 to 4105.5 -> 23.3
